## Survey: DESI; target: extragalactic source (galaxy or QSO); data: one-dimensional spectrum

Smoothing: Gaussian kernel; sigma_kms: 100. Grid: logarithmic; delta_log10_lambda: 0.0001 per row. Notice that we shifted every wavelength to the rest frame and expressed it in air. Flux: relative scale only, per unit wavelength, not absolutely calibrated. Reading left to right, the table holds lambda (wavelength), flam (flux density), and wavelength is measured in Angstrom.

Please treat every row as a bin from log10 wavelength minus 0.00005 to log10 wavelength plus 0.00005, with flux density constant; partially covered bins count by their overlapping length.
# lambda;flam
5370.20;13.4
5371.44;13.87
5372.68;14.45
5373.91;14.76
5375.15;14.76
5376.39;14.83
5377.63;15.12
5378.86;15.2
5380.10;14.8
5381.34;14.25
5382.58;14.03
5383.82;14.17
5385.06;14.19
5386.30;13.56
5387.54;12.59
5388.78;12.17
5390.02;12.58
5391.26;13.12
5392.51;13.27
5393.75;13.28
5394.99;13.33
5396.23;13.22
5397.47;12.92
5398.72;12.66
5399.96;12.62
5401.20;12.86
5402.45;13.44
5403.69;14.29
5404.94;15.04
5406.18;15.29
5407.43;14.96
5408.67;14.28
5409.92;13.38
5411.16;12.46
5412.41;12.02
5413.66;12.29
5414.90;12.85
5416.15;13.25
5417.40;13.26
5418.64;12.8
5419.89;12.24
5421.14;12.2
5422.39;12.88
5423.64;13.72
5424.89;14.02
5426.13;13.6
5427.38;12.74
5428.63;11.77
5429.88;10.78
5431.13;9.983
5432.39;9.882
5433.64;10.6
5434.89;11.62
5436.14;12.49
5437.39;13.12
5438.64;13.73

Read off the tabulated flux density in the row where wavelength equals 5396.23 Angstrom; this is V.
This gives 13.22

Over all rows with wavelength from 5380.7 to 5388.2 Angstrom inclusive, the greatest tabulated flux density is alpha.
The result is 14.25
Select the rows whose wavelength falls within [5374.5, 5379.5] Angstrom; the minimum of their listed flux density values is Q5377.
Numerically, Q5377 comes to 14.76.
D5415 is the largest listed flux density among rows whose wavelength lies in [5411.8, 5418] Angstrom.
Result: 13.26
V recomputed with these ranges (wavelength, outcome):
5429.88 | 10.78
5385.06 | 14.19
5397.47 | 12.92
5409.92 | 13.38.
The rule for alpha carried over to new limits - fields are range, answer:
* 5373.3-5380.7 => 15.2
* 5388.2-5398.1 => 13.33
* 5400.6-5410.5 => 15.29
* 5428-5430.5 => 11.77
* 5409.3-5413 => 13.38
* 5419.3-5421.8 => 12.24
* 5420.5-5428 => 14.02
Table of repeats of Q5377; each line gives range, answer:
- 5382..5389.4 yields 12.17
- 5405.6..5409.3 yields 14.28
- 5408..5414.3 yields 12.02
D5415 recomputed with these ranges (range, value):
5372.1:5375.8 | 14.76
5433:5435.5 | 11.62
